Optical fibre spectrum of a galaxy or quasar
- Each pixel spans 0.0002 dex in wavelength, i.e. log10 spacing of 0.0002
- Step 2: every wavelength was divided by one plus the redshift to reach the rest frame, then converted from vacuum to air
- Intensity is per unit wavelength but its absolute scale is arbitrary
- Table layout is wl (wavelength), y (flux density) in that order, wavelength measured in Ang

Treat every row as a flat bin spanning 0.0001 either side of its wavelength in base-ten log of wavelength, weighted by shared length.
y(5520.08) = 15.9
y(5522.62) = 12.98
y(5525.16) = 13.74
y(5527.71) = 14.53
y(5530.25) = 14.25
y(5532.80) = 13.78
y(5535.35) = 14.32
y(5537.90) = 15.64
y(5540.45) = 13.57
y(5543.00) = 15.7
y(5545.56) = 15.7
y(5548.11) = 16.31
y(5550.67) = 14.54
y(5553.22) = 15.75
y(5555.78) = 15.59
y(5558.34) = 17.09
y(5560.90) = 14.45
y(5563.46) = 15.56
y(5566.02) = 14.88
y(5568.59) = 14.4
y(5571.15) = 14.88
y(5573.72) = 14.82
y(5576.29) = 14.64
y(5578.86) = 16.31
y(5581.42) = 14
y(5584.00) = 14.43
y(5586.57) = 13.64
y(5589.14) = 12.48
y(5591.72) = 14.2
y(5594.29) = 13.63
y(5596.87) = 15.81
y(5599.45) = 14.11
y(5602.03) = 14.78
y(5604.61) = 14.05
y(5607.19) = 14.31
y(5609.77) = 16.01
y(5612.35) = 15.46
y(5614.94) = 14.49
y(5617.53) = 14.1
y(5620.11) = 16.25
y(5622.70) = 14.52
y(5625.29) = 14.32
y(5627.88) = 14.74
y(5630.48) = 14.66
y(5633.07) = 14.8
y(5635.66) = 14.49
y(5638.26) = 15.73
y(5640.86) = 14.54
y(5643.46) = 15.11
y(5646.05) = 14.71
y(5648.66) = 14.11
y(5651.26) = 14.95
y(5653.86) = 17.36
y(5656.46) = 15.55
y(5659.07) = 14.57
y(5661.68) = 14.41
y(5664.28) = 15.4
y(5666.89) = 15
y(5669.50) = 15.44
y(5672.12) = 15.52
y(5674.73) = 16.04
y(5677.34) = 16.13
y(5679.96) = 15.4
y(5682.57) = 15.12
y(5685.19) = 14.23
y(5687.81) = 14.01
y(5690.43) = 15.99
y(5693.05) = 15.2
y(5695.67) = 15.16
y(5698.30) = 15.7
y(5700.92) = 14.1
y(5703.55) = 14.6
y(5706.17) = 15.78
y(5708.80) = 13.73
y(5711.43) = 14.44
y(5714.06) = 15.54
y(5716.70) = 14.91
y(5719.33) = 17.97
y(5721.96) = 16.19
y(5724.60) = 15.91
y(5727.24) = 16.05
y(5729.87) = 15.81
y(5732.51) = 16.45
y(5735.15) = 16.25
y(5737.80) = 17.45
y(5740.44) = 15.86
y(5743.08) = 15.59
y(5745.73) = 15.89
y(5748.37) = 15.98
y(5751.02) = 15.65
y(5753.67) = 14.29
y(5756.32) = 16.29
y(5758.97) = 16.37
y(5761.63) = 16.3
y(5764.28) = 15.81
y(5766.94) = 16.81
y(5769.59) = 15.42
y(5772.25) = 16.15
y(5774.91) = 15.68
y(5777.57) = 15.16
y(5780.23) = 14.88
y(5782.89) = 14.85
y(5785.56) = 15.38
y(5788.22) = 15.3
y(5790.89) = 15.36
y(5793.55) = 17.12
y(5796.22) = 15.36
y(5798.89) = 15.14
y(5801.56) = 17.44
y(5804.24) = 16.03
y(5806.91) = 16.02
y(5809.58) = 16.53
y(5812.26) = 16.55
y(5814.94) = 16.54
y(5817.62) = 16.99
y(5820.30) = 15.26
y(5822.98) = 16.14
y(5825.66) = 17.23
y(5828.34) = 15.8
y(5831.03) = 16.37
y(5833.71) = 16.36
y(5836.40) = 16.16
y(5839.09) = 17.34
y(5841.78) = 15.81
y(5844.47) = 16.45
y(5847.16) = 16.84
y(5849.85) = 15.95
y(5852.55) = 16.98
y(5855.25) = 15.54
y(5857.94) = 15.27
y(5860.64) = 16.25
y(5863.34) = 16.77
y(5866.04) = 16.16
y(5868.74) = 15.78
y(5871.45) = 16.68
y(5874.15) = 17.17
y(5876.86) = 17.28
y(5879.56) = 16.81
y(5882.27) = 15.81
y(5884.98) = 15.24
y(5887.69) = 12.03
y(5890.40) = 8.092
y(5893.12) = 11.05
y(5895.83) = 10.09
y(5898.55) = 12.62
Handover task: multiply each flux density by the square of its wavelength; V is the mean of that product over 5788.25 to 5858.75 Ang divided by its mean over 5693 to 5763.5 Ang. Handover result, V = 1.1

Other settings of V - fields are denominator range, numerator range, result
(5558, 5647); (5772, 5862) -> 1.18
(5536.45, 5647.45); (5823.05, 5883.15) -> 1.21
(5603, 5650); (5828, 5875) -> 1.19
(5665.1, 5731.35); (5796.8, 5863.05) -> 1.11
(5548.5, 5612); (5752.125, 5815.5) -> 1.15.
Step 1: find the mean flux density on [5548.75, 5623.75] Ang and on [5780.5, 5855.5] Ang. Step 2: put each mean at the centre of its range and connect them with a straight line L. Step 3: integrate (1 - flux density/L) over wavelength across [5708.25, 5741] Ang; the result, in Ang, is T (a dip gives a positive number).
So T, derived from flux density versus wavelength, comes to -0.67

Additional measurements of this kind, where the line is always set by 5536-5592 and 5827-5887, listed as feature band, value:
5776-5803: 0.6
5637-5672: 0.4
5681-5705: 0.9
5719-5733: -0.5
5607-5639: 0.6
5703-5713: 0.6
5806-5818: -0.3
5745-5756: 0.2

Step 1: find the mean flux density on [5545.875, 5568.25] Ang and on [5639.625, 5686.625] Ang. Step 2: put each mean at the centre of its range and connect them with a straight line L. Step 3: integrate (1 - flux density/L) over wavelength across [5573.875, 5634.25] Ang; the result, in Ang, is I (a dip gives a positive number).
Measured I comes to 3.0 Ang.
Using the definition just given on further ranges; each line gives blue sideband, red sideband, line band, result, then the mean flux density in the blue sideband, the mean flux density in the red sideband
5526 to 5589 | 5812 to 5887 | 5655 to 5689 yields 0.6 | 14.9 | 16.3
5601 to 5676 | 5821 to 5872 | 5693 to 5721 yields 0.4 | 15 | 16.3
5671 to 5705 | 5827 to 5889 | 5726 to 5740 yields -0.9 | 15.2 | 16.1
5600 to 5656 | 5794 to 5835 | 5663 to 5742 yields -0.2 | 14.9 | 16.3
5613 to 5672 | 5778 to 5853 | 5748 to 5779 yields -0.1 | 15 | 16.1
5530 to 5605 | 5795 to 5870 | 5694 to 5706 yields 0.4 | 14.8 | 16.3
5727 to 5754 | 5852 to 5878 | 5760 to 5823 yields 0.9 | 16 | 16.4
